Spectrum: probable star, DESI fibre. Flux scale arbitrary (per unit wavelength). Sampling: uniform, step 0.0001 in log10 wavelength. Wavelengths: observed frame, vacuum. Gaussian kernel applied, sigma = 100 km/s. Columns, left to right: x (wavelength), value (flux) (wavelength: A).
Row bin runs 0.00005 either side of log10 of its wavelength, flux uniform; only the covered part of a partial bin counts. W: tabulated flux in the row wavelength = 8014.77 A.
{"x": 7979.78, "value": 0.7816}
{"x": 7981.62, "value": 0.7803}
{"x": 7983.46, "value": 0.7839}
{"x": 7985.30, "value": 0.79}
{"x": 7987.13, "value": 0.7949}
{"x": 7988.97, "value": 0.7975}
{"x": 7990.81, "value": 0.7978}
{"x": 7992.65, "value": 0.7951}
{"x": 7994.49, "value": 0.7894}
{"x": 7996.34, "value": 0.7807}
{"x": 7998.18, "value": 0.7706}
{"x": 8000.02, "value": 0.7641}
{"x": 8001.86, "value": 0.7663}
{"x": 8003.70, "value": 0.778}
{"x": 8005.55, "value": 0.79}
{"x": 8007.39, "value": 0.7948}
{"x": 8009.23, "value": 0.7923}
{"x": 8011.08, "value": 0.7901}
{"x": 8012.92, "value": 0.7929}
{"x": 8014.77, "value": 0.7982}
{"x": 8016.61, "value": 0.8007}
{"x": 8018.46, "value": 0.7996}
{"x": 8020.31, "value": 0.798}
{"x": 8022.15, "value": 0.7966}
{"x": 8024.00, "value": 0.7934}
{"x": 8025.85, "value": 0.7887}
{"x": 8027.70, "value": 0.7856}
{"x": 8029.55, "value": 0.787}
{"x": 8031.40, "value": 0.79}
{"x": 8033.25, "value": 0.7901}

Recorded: 0.7982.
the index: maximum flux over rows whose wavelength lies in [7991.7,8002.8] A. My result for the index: 0.7951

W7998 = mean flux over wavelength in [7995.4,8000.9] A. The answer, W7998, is 0.771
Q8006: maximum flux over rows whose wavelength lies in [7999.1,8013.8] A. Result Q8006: 0.7948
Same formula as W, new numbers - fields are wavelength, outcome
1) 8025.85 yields 0.7887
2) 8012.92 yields 0.7929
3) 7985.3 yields 0.79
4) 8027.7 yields 0.7856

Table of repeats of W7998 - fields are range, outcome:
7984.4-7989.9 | 0.795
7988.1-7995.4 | 0.795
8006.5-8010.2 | 0.793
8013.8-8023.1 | 0.798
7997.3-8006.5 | 0.774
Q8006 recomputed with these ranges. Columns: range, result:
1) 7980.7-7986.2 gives 0.79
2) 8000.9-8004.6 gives 0.778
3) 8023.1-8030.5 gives 0.7934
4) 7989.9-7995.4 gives 0.7978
